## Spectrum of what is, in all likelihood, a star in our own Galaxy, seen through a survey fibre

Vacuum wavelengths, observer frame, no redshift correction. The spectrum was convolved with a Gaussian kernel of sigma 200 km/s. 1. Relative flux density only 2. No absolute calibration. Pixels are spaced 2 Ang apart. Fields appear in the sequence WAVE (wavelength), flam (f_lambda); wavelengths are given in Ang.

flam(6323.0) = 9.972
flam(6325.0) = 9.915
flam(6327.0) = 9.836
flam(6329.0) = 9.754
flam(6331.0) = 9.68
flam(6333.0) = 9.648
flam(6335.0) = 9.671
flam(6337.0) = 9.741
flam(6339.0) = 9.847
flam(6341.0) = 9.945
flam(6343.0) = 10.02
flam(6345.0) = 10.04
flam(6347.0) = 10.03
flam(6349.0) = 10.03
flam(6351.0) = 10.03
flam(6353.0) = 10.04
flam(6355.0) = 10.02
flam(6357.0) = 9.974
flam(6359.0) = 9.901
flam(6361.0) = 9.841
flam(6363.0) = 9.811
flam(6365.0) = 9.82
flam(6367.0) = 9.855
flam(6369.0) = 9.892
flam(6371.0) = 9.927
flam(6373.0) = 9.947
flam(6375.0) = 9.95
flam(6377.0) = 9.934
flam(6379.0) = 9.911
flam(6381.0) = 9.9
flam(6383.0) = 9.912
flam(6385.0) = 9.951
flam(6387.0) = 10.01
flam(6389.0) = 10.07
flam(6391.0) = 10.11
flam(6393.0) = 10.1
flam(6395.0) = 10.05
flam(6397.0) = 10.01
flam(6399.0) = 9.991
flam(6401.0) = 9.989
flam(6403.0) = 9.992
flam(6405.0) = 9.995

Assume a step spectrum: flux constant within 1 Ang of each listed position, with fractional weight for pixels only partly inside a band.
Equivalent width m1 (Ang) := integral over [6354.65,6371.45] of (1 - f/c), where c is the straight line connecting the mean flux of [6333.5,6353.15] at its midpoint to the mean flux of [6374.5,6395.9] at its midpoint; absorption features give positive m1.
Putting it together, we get 0.1 Ang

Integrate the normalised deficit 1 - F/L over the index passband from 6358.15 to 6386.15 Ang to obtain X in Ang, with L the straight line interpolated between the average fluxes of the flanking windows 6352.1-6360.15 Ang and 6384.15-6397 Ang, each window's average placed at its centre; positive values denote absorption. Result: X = 0.3 Ang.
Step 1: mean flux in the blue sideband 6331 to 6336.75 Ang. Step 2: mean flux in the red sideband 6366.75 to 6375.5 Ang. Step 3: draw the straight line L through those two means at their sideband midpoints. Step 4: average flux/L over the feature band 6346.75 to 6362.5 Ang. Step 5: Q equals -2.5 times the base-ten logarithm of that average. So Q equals -0.018 mag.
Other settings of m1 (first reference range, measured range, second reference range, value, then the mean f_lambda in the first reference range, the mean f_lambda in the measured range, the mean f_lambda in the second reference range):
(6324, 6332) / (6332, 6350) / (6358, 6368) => -0.13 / 9.8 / 9.89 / 9.85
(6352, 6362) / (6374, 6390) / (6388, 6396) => 0.15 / 9.96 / 9.95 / 10.1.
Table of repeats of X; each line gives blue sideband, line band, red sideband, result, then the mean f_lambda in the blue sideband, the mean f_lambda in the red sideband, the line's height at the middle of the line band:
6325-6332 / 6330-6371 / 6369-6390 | -0.17 Ang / 9.78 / 9.95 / 9.85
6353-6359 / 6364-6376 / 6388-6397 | 0.15 Ang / 9.99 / 10.1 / 10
